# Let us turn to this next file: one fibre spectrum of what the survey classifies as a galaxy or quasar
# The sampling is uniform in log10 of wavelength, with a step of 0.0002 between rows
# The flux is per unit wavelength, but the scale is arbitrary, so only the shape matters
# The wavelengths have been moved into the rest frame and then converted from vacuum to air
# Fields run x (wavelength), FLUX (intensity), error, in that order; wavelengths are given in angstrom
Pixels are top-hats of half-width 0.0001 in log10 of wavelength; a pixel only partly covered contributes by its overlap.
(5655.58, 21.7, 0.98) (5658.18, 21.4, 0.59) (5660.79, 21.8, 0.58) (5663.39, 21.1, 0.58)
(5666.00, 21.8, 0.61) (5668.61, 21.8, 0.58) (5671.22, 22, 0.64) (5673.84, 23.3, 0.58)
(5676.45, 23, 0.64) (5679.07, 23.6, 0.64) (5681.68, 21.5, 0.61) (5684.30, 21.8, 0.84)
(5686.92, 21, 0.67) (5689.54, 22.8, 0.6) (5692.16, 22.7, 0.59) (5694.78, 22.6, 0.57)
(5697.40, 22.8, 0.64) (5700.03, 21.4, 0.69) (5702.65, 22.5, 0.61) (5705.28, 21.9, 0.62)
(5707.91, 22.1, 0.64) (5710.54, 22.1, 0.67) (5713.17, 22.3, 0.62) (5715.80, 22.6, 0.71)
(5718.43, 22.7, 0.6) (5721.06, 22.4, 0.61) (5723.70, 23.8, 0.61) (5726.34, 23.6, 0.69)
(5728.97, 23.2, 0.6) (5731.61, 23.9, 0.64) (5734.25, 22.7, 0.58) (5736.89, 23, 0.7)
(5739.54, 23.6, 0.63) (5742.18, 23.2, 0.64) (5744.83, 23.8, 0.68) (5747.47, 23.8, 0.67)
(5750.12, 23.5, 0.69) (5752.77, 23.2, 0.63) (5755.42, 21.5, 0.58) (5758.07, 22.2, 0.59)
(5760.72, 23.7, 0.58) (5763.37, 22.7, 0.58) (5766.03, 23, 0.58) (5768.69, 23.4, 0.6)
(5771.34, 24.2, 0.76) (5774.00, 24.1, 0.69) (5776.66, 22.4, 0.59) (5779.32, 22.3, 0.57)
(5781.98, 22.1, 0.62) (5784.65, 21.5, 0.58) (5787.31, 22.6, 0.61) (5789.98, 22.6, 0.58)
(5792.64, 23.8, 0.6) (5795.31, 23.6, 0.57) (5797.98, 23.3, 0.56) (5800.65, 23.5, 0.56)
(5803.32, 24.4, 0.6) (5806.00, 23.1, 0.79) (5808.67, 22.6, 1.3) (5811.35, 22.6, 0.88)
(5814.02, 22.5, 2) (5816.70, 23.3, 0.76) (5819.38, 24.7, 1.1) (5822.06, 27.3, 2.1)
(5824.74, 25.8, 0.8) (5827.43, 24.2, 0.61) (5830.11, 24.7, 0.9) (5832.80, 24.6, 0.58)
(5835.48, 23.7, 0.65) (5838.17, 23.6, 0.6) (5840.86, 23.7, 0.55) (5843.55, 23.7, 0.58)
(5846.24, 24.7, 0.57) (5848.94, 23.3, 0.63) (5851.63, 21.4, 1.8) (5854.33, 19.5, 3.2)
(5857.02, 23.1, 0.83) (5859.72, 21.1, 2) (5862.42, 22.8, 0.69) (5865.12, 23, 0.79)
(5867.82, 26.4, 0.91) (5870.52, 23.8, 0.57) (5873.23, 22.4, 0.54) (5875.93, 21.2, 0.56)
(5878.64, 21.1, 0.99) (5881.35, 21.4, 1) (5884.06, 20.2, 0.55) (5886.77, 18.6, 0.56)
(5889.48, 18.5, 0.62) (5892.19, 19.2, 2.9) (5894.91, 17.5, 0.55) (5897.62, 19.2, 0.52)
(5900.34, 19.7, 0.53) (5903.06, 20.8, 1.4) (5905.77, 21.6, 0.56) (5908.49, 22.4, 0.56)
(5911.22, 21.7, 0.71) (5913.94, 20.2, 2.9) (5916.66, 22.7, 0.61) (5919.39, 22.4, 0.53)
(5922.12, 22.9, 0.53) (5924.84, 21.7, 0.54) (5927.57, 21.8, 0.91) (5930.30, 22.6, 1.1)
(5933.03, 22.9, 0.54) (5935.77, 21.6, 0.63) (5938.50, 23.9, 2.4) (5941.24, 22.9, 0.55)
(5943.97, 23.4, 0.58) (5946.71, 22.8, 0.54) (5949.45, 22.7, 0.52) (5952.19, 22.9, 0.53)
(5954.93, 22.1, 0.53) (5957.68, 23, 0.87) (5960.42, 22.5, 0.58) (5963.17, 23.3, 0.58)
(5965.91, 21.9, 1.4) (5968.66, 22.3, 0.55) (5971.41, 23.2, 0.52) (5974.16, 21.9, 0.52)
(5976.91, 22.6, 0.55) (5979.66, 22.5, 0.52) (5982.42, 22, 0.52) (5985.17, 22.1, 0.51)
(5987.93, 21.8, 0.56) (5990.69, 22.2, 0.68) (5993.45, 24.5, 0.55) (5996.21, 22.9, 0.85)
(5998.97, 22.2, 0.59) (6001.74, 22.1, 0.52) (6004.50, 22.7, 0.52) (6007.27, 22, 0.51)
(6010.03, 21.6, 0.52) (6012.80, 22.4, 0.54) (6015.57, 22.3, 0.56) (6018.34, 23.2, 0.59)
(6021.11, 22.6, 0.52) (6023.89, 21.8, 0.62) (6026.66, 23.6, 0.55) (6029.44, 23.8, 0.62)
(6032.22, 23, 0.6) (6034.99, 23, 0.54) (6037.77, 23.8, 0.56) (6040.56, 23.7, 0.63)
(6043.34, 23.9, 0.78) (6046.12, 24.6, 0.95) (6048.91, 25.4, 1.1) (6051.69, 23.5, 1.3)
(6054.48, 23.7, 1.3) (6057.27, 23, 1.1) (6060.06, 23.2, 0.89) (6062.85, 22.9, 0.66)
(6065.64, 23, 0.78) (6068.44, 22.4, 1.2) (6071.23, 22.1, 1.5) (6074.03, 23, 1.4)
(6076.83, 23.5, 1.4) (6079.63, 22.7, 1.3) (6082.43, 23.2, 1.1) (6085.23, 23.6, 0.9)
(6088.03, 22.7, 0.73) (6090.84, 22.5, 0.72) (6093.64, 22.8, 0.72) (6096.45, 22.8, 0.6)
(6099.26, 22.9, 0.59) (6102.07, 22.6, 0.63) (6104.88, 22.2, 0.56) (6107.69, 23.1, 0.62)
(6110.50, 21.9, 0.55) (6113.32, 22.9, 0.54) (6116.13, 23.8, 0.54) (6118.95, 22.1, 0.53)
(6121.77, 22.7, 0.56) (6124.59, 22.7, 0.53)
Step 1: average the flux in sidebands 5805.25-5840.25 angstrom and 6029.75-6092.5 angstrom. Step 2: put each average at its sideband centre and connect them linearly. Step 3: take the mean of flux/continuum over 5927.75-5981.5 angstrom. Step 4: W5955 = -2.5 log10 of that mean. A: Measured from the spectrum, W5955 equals 0.05 mag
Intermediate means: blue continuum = 24.1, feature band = 22.7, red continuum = 23.3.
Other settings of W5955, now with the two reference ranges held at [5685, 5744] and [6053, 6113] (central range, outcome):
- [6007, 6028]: 0.02 mag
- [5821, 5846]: -0.08 mag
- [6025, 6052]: -0.05 mag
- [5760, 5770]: -0.02 mag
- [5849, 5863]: 0.05 mag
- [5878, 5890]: 0.14 mag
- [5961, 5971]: 0.01 mag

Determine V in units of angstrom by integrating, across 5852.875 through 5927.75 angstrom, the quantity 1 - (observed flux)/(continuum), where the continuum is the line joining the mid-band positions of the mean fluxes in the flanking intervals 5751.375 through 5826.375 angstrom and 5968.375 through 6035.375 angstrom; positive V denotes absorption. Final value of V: 5.3 angstrom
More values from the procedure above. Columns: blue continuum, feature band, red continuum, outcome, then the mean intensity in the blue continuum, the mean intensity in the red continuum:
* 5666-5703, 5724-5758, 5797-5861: -0.7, 22.3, 23.5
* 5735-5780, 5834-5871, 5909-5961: -0.5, 23.2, 22.5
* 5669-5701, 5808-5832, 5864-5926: -2.9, 22.4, 21.2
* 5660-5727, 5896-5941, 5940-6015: 1.5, 22.3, 22.5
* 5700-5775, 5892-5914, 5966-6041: 2.4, 23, 22.6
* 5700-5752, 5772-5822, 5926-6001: -0.7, 22.9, 22.6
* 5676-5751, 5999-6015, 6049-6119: 0.5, 22.7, 22.9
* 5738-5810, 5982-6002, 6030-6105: 0.6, 23.1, 23.2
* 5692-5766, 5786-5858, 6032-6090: -1.8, 22.8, 23.3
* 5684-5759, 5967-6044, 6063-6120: 0.3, 22.7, 22.8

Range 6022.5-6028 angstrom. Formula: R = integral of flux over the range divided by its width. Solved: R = 22.7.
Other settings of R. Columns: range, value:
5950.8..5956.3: 22.5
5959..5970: 22.5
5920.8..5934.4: 22.4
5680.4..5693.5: 22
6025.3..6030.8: 23.7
